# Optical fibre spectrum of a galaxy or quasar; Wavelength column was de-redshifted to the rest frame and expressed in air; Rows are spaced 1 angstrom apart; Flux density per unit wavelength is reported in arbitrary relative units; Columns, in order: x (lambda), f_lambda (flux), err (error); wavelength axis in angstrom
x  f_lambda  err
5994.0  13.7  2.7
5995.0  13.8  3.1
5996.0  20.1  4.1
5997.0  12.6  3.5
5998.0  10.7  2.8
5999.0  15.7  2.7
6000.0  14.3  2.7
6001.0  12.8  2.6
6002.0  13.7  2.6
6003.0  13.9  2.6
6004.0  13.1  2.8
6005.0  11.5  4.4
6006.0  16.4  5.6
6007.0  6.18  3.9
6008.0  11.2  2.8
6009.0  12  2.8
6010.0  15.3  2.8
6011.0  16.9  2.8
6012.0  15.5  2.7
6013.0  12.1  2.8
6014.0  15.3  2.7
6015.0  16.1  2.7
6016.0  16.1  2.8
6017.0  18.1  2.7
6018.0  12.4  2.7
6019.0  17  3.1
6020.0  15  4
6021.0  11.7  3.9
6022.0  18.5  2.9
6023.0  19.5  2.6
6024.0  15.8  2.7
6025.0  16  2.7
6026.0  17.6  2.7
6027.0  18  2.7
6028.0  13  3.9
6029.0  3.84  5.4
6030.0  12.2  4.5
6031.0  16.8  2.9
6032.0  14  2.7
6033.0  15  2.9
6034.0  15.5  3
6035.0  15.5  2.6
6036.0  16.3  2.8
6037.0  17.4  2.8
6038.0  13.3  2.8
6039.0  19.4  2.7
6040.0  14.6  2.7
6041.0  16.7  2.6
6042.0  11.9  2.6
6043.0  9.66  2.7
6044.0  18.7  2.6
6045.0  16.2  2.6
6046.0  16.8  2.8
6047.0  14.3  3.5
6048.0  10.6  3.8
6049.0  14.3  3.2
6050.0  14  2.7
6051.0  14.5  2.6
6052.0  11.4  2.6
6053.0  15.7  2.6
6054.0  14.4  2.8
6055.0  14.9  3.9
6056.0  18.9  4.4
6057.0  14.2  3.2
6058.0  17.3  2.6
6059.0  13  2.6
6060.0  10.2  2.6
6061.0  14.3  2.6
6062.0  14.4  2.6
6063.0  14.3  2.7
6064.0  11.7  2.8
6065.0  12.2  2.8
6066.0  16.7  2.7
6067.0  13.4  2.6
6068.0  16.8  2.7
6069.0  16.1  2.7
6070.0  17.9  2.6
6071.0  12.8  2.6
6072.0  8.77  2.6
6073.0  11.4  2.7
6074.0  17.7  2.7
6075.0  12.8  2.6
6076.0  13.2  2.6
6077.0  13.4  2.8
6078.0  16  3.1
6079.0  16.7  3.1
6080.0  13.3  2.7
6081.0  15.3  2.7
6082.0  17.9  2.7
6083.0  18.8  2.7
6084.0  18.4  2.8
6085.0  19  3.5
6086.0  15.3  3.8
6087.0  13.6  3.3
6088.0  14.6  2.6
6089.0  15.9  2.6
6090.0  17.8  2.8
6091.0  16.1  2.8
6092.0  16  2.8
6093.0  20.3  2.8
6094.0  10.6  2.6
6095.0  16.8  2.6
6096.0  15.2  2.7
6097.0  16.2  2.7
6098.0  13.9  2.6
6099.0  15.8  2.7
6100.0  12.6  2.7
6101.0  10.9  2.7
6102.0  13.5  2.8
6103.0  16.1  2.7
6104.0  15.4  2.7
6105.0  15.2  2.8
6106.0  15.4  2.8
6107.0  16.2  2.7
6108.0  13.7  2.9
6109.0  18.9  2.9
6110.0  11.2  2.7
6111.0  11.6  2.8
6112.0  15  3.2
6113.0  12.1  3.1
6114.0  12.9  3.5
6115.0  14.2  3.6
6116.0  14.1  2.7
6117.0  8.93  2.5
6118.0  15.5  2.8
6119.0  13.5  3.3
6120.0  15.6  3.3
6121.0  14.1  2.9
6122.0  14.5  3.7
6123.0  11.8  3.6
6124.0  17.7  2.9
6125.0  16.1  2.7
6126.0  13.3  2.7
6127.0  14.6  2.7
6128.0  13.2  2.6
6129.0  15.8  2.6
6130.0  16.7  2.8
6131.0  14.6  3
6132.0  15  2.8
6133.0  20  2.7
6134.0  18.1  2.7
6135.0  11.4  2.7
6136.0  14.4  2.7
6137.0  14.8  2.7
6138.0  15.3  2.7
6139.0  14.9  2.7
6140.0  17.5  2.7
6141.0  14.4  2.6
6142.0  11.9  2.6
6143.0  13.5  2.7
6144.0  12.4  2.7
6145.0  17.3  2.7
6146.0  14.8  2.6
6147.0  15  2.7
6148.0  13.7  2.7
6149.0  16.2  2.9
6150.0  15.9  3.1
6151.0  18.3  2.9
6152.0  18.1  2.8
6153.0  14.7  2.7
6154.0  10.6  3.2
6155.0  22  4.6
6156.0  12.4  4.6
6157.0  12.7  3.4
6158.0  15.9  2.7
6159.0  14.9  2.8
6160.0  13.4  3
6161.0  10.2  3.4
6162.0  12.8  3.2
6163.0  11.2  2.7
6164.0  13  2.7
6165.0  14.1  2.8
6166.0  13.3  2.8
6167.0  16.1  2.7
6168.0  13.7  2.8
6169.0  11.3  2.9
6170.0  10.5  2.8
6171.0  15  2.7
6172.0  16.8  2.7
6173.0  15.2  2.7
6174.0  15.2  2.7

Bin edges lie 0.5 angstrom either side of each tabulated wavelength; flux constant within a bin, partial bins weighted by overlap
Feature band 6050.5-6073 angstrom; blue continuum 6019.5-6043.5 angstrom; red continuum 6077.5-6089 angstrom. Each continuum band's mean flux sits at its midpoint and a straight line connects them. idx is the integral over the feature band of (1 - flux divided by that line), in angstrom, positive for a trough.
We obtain 2.1 angstrom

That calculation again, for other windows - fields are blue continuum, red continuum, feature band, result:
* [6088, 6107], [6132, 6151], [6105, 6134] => 1.2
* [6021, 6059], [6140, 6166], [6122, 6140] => -0.8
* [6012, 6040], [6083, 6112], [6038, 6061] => 1.0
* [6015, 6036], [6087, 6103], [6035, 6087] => 0.9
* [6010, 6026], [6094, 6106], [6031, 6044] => 0.3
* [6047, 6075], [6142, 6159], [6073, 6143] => -1.5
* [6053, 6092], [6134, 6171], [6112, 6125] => 0.6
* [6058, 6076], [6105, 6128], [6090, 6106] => -1.2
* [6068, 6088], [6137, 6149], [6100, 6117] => 1.1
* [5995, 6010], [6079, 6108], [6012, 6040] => -2.8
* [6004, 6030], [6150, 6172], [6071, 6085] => -0.7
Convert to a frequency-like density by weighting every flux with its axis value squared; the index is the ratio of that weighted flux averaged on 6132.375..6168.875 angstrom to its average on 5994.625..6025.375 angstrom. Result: 1.1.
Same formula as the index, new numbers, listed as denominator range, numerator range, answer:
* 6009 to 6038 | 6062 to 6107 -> 1.01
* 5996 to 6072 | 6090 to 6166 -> 1.04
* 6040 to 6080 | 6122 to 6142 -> 1.08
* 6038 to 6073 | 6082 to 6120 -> 1.05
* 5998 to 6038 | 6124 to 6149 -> 1.08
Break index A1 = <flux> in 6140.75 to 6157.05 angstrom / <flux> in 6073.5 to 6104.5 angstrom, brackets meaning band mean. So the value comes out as 0.97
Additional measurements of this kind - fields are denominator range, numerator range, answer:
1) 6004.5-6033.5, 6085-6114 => 1.03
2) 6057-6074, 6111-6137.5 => 1.04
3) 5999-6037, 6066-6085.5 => 1.05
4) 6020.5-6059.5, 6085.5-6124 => 0.98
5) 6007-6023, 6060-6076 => 0.94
